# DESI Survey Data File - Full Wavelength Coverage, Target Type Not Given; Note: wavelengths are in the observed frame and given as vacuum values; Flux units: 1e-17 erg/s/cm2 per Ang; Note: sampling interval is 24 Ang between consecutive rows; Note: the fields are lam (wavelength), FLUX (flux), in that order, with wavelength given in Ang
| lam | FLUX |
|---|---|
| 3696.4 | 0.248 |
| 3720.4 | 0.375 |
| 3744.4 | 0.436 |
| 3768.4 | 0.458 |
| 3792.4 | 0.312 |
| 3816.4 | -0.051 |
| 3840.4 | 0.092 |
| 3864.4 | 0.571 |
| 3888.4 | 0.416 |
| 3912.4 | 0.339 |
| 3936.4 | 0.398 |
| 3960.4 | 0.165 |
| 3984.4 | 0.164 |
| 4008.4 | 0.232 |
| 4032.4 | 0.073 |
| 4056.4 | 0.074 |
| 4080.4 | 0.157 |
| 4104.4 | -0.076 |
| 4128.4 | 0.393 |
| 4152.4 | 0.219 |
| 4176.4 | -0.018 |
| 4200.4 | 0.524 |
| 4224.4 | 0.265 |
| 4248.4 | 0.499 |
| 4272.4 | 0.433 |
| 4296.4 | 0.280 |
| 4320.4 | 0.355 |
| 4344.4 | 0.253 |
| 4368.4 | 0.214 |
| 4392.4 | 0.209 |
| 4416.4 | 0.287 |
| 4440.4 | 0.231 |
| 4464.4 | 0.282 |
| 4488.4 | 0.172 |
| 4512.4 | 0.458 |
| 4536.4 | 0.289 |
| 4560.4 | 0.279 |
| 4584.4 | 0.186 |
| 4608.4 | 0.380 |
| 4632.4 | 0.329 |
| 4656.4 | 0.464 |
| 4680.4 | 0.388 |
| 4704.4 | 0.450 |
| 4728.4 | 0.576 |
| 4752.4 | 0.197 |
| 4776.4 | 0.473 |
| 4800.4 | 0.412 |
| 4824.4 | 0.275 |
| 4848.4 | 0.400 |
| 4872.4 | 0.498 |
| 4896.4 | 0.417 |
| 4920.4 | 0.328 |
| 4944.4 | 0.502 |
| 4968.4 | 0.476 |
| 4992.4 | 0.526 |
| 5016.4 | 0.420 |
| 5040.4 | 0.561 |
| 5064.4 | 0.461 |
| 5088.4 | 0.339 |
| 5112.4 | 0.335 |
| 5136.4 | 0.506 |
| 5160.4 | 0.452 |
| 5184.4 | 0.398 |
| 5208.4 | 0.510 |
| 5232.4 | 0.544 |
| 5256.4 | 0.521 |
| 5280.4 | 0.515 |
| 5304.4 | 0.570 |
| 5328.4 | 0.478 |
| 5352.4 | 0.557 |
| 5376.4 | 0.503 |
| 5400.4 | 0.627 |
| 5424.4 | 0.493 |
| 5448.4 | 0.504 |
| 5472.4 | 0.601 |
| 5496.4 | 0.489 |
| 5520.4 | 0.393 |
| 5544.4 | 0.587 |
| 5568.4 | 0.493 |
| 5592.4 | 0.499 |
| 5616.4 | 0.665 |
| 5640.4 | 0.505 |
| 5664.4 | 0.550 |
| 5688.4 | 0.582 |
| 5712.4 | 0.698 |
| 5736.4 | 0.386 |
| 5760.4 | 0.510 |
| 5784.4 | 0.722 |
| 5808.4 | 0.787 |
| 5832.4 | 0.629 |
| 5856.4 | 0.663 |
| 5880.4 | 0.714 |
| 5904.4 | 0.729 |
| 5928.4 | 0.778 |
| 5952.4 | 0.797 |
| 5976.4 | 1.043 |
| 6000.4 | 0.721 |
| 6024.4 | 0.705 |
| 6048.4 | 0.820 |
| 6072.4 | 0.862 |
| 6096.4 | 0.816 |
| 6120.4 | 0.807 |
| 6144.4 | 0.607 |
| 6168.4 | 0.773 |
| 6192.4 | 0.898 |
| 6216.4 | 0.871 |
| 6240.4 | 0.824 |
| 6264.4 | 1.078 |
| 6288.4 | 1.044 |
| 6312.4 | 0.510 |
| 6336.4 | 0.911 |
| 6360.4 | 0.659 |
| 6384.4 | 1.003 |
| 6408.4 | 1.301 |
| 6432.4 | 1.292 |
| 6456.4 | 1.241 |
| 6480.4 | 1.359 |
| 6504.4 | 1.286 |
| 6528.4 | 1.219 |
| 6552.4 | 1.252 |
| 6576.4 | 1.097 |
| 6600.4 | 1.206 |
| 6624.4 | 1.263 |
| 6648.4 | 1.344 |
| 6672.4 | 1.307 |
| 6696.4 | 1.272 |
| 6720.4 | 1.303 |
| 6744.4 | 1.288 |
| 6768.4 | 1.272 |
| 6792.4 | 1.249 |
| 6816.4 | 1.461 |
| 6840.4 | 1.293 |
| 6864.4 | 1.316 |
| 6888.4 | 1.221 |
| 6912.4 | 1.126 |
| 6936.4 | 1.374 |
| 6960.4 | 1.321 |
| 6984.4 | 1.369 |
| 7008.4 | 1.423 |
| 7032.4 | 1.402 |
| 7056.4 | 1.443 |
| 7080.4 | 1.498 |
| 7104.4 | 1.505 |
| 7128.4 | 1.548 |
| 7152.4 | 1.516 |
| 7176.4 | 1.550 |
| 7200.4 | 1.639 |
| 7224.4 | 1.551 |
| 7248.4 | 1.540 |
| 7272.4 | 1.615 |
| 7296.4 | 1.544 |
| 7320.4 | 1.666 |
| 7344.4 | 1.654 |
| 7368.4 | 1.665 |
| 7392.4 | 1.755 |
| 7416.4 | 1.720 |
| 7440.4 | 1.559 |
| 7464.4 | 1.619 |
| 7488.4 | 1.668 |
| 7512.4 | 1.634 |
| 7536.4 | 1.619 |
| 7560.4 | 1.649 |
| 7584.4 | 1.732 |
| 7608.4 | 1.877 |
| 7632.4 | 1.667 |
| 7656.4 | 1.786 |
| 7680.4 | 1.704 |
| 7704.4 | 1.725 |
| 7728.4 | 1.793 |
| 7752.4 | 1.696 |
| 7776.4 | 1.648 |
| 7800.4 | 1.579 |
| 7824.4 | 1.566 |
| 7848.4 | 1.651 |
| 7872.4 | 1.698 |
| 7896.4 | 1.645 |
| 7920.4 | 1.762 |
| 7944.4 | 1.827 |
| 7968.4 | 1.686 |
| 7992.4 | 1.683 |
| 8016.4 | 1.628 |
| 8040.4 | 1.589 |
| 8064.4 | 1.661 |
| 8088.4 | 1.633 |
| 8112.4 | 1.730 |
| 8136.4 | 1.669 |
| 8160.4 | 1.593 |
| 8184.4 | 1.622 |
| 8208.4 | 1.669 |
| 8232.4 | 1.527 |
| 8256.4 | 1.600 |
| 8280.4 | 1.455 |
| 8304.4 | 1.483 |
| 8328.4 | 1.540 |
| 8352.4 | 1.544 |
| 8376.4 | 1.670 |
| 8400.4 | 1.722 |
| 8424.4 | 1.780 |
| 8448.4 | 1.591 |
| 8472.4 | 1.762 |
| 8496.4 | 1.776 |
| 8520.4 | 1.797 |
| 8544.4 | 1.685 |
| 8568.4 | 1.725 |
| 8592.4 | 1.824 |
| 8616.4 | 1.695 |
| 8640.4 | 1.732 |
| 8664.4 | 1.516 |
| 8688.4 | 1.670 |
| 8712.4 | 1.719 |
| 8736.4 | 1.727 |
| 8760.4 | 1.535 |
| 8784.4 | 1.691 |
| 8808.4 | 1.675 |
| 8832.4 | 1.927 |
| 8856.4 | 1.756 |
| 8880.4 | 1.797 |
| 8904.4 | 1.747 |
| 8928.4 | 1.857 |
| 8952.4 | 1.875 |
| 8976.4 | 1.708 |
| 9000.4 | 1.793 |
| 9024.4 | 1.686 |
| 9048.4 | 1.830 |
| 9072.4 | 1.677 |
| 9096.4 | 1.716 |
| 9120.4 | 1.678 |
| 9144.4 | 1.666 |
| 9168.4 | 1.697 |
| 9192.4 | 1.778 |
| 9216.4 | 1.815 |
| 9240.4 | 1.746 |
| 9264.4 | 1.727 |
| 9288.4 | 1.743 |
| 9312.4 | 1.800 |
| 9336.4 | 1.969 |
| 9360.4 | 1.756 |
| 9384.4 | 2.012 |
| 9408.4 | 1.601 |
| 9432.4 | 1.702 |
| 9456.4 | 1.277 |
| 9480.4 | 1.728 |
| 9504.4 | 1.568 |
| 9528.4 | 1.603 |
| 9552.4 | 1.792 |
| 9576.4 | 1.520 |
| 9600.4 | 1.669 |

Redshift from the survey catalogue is 0.60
